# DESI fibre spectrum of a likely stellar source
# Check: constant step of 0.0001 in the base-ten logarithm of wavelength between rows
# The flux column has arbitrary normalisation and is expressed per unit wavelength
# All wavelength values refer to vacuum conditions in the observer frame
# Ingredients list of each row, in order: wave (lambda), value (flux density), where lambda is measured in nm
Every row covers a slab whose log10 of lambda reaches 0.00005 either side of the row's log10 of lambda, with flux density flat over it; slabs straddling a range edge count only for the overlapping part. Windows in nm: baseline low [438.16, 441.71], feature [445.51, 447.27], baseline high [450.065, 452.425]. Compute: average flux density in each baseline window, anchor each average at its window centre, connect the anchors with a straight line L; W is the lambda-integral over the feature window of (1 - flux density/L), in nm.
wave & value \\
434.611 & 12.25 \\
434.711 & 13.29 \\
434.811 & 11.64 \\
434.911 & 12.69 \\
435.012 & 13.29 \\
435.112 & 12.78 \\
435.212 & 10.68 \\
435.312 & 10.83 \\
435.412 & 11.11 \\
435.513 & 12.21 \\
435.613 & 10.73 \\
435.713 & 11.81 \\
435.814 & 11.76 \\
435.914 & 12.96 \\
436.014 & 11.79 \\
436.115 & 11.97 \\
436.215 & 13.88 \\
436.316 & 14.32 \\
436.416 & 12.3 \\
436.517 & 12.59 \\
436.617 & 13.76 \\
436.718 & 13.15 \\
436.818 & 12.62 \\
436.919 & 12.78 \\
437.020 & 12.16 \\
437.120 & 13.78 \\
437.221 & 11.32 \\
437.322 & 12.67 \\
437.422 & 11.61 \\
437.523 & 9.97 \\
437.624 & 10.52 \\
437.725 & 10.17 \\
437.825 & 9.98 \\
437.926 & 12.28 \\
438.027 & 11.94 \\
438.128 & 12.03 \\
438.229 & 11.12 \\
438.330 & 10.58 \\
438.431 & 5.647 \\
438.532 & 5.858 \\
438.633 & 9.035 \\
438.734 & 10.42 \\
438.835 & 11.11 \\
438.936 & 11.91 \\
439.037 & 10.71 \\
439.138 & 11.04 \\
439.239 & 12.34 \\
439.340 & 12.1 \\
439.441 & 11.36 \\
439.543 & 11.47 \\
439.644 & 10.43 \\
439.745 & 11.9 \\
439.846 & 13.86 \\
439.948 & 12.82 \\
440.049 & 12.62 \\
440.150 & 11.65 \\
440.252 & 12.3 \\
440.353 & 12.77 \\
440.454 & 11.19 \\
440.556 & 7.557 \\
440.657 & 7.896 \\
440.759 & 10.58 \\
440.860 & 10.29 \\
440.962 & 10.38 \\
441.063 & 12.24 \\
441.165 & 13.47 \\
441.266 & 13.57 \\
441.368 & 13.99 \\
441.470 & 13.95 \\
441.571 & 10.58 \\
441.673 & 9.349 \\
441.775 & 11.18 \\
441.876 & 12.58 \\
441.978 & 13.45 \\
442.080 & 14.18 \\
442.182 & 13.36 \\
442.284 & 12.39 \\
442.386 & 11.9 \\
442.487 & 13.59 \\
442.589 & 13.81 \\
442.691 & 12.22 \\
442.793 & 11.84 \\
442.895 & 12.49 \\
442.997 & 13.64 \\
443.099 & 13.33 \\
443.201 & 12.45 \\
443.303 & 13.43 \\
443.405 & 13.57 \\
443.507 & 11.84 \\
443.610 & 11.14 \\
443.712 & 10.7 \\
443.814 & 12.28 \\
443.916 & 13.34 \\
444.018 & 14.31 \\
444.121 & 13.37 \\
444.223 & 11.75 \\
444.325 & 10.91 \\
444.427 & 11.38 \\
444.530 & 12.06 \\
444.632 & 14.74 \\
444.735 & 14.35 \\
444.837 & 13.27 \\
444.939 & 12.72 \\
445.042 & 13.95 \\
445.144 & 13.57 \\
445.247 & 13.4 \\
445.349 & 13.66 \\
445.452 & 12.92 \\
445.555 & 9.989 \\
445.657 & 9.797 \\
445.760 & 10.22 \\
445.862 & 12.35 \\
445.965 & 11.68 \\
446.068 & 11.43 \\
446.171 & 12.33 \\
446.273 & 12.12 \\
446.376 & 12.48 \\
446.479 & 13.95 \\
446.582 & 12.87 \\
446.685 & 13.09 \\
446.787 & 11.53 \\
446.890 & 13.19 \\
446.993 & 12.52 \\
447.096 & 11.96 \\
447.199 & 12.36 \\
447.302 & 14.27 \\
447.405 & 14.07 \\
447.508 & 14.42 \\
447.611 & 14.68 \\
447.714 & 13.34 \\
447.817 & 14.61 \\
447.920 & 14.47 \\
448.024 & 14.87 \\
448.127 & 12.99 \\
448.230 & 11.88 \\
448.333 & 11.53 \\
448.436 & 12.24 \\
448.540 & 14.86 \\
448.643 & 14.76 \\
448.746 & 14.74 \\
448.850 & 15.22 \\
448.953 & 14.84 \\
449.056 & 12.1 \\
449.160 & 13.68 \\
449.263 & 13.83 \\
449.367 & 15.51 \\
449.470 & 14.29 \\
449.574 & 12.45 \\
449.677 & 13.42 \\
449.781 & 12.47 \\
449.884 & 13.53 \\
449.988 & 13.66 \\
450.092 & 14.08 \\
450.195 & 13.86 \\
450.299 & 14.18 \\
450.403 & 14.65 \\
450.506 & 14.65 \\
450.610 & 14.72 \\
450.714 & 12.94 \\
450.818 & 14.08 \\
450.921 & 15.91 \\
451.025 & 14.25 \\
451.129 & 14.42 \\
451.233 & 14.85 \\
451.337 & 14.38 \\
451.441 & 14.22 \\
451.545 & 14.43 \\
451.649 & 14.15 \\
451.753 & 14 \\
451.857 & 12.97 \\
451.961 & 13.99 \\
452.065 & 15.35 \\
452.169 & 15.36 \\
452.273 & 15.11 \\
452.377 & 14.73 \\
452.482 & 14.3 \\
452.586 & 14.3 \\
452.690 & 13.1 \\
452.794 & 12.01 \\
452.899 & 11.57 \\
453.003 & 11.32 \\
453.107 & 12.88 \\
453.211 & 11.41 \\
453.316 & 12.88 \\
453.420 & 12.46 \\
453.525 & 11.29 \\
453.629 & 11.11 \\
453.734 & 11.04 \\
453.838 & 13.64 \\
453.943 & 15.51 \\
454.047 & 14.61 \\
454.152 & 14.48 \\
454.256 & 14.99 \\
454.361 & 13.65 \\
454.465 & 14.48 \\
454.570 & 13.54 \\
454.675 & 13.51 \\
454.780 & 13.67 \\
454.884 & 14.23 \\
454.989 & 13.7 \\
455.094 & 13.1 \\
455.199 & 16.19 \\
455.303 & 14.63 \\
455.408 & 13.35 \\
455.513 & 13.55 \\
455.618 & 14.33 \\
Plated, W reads 0.13 nm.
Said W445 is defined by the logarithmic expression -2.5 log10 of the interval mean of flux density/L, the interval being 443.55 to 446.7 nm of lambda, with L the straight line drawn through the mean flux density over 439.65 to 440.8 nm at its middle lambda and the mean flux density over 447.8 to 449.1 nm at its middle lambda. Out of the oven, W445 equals 0.029 mag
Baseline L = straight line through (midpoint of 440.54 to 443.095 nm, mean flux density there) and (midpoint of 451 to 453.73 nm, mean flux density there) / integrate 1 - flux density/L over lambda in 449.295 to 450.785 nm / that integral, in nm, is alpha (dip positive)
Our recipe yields -0.08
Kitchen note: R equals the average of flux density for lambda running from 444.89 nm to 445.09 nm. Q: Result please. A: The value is 13.3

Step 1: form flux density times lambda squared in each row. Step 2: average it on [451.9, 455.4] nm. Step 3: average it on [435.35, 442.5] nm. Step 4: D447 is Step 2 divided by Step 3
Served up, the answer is 1.2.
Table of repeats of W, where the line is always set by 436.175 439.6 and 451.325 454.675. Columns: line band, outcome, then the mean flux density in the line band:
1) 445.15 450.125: -0.14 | 13.1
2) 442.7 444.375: -0.04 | 12.5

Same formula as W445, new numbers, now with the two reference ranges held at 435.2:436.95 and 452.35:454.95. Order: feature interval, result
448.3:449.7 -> -0.07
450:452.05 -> -0.09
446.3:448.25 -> -0.04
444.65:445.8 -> 0.01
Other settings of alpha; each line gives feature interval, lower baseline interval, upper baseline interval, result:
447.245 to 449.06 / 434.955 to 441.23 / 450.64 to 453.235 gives -0.10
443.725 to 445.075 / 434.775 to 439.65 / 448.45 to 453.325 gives -0.01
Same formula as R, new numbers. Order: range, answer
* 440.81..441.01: 10.3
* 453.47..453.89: 11.8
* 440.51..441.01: 9.35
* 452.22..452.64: 14.6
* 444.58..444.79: 14.5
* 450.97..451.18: 14.3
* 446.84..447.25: 12.5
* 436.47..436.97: 13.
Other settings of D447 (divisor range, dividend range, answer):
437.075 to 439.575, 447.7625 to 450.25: 1.33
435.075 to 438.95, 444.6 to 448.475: 1.17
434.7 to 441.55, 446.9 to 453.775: 1.24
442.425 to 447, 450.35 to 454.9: 1.13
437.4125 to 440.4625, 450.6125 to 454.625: 1.32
